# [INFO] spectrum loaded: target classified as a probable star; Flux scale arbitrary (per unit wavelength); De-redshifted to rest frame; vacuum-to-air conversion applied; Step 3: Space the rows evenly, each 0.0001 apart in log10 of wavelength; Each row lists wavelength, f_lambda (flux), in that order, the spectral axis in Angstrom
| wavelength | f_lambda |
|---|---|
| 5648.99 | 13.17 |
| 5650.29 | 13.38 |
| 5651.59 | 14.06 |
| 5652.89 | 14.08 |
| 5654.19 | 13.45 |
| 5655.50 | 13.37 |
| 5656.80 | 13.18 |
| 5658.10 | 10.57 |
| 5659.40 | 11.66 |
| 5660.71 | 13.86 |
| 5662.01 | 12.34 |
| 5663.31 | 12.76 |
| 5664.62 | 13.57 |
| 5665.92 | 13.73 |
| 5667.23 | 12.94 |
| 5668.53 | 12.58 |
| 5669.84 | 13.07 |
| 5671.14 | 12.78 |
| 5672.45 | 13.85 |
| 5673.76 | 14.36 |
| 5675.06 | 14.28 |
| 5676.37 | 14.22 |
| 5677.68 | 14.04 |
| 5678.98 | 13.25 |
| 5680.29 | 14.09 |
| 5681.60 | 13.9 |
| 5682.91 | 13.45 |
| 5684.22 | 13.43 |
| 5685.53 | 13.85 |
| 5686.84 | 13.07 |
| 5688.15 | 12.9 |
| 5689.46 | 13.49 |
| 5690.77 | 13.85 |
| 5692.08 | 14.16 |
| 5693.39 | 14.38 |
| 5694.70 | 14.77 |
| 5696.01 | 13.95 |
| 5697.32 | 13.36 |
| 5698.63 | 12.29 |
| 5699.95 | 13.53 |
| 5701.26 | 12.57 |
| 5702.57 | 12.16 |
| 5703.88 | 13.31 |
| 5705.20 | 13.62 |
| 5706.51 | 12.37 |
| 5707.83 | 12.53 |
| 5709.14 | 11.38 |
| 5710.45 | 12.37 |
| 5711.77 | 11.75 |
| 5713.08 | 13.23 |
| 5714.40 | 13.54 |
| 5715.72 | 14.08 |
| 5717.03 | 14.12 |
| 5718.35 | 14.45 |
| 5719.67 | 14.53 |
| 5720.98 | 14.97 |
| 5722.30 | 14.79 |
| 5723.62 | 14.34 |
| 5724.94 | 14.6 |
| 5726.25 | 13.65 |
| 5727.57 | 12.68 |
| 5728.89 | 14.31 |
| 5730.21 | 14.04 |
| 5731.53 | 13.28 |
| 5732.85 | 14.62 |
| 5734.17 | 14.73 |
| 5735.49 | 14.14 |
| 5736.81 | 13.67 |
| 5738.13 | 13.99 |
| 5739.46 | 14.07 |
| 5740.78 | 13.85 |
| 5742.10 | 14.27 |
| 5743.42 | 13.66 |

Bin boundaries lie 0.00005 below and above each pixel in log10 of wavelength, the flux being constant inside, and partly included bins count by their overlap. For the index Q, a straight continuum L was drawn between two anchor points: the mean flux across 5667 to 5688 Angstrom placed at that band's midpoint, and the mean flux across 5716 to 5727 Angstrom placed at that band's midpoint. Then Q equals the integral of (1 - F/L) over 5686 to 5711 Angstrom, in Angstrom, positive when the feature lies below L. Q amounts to 1.4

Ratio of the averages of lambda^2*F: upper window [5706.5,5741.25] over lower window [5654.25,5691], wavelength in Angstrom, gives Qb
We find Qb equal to 1.1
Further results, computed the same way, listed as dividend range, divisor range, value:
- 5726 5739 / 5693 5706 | 1.05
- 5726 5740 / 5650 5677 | 1.08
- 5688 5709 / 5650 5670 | 1.03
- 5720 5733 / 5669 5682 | 1.04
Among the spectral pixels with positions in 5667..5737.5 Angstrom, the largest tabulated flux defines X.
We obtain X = 14.97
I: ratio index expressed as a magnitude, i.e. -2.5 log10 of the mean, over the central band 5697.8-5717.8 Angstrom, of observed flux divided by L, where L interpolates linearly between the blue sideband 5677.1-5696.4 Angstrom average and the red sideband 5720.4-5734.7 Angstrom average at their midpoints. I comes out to 0.090 mag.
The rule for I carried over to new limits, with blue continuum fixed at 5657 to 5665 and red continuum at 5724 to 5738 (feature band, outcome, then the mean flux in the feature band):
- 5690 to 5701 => -0.04 mag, 13.7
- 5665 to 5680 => -0.07 mag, 13.6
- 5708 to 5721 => 0.02 mag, 13.3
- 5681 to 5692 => -0.04 mag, 13.5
